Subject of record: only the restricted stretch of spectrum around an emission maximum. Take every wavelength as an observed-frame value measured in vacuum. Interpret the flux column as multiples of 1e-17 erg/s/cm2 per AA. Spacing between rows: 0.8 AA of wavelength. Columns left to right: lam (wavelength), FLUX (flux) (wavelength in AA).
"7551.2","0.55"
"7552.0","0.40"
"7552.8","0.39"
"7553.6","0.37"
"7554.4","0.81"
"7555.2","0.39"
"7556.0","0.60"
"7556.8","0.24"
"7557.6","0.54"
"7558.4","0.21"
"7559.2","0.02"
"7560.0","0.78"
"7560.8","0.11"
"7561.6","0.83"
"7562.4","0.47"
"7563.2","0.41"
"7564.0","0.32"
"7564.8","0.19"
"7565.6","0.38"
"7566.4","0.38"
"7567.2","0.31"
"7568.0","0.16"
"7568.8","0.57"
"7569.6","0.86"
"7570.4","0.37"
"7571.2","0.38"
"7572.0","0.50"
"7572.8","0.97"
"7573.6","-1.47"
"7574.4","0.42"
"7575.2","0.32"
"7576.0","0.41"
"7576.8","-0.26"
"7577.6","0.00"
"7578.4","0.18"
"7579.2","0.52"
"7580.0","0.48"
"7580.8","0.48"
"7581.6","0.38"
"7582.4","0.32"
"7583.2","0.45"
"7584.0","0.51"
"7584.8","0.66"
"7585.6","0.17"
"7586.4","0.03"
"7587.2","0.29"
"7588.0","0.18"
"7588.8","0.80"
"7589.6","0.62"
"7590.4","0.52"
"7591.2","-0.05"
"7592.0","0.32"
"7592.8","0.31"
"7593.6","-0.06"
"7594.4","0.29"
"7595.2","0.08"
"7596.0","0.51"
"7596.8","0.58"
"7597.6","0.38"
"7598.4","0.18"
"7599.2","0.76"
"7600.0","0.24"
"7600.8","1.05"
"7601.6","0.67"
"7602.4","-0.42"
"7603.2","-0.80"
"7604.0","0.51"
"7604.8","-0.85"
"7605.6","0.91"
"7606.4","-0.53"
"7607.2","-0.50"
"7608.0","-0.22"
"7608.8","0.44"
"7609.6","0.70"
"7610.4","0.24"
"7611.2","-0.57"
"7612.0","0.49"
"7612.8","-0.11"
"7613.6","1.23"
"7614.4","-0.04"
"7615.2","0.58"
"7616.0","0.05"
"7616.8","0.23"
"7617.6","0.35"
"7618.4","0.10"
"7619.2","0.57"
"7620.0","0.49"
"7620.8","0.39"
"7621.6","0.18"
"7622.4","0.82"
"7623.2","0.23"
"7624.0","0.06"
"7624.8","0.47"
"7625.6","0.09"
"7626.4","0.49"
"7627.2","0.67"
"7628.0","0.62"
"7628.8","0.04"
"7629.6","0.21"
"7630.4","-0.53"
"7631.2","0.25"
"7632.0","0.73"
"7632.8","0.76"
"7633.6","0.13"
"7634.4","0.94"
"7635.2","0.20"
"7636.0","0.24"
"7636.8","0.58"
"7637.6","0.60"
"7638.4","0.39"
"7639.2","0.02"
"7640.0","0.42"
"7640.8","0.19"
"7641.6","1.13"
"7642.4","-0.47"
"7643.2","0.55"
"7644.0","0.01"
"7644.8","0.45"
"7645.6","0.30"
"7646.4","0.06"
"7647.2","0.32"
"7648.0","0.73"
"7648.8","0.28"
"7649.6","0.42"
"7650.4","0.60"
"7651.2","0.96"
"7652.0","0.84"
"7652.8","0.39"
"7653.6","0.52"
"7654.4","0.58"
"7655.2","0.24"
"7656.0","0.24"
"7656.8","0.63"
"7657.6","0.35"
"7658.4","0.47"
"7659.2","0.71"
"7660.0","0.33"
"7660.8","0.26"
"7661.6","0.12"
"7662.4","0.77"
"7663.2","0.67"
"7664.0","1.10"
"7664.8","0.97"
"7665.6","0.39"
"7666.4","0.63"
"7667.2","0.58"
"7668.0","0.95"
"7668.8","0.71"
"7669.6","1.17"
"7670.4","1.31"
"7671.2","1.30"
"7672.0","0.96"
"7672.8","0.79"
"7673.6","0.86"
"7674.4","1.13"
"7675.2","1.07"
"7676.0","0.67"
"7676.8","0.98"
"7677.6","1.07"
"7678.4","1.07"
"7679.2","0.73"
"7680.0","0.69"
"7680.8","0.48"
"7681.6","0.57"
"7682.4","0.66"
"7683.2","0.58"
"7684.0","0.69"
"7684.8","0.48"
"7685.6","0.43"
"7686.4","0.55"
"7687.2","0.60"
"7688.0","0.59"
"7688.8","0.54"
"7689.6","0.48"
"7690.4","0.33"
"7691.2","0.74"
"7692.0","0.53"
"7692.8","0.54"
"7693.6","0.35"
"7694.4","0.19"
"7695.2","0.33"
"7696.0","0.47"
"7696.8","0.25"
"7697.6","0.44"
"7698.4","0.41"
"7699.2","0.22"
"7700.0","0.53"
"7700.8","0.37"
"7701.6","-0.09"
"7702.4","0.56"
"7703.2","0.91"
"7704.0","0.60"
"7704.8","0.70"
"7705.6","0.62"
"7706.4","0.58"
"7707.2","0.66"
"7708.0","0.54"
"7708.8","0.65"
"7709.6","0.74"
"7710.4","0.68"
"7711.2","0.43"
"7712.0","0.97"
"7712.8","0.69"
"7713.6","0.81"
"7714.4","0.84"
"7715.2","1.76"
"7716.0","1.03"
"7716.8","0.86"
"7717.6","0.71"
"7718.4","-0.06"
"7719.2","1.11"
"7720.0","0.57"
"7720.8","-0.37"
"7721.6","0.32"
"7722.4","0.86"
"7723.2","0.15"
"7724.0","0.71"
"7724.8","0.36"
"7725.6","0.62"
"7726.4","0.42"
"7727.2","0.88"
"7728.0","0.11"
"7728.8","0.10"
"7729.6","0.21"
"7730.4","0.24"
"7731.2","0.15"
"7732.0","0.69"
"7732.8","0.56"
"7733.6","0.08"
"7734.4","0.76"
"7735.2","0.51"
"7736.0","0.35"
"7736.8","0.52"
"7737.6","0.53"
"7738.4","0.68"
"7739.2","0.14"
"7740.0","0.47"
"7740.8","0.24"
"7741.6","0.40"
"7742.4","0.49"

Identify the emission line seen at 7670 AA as H-gamma 4340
